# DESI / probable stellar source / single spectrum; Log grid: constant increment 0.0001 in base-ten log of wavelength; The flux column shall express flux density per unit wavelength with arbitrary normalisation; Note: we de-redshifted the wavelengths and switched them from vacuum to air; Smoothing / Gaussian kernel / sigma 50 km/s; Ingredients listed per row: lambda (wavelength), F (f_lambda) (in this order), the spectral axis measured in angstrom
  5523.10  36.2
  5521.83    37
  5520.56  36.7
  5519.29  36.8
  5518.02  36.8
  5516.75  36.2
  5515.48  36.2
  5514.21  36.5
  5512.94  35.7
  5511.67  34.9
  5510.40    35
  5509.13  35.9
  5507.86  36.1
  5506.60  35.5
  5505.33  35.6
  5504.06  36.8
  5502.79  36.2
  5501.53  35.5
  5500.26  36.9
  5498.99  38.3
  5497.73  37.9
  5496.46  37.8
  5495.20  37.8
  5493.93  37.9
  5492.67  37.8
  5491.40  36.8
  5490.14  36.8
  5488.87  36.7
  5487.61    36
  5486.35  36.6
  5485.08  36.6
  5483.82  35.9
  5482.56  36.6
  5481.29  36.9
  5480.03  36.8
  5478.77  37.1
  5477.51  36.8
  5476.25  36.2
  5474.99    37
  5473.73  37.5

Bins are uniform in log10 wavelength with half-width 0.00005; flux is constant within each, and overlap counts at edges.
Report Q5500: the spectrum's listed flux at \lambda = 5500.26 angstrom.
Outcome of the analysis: 36.9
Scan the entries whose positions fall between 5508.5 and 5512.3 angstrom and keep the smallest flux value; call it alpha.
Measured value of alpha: 34.9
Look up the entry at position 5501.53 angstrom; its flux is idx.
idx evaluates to 35.5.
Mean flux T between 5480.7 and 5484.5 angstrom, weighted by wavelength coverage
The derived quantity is 36.4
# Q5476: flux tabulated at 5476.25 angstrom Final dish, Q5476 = 36.2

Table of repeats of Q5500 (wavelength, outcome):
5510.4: 35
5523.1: 36.2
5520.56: 36.7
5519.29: 36.8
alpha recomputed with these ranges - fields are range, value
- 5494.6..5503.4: 35.5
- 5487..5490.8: 36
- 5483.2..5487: 35.9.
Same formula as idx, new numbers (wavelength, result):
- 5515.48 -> 36.2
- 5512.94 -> 35.7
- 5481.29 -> 36.9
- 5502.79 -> 36.2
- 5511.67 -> 34.9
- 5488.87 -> 36.7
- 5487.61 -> 36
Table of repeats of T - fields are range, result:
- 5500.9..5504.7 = 36.2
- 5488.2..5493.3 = 37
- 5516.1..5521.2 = 36.6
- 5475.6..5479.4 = 36.7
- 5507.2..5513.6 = 35.5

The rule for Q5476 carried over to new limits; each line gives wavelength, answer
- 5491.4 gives 36.8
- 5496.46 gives 37.8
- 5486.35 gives 36.6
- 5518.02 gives 36.8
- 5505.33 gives 35.6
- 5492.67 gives 37.8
